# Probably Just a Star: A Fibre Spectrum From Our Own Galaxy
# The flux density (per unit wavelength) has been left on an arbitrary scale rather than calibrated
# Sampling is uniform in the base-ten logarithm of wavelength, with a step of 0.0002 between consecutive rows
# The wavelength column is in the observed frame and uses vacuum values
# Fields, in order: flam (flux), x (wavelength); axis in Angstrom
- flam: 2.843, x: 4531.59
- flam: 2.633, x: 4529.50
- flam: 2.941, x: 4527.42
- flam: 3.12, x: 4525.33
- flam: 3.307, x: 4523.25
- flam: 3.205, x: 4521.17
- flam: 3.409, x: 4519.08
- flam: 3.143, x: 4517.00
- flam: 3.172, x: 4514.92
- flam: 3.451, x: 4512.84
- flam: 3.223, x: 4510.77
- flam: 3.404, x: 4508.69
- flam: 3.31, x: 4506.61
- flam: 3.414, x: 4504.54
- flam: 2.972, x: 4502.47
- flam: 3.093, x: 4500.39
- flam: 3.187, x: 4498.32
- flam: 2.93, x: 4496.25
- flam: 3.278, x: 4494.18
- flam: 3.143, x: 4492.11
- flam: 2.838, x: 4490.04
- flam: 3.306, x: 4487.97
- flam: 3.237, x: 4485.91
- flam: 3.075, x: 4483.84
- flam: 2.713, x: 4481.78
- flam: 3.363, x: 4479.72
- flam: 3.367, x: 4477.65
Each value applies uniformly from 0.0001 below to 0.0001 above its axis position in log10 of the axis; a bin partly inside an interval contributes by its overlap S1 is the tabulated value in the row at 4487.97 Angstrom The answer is 3.306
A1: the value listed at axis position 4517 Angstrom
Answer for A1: 3.143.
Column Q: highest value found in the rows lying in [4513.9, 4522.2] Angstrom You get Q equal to 3.409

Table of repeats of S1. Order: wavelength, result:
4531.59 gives 2.843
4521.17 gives 3.205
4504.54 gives 3.414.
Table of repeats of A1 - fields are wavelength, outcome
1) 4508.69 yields 3.404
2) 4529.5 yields 2.633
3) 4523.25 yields 3.307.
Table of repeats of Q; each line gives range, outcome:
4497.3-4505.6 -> 3.414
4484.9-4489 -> 3.306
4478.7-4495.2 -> 3.363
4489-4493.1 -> 3.143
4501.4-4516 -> 3.451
